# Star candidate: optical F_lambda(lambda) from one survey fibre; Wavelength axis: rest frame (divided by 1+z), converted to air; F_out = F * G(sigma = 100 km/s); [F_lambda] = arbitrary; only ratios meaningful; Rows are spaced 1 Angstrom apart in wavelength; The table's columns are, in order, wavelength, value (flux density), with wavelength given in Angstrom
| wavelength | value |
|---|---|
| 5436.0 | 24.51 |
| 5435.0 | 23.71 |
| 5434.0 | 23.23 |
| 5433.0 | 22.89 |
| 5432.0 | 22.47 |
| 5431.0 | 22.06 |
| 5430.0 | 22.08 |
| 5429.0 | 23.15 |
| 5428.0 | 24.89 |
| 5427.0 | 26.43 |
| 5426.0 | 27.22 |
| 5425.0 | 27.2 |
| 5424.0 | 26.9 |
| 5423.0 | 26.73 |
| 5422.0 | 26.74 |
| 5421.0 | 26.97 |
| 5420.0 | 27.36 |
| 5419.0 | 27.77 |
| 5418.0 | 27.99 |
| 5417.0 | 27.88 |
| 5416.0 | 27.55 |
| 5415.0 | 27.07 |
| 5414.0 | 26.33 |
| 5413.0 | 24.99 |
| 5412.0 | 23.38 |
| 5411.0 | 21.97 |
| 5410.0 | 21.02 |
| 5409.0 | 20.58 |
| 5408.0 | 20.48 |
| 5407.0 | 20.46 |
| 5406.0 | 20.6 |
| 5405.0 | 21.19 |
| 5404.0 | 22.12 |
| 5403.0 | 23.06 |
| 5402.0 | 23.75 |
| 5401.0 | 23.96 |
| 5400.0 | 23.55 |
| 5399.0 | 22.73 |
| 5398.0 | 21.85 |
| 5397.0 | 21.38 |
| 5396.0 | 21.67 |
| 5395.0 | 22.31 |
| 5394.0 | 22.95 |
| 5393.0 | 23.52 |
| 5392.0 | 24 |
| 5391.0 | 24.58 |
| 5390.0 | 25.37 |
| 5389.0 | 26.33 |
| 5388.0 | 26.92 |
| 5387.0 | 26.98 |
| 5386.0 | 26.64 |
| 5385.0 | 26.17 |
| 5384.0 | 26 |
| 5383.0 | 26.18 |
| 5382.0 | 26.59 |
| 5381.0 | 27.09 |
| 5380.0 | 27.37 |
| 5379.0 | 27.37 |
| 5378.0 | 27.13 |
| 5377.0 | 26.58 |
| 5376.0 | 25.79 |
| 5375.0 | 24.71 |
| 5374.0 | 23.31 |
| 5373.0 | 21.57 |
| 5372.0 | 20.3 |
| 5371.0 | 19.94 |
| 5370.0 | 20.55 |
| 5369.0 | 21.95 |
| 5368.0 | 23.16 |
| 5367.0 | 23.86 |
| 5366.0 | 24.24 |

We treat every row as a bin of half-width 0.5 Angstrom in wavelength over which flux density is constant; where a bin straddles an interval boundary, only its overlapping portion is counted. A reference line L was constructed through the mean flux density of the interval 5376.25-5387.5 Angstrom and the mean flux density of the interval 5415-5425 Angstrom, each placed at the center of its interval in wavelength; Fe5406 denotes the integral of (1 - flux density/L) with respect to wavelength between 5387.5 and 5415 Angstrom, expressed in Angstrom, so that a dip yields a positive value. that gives 4.0 Angstrom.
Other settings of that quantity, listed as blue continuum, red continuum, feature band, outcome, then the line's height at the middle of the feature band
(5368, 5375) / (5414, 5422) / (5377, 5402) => -1.23 Angstrom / 23.9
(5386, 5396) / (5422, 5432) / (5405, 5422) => 0.33 Angstrom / 25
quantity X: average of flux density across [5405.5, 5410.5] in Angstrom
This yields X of 20.6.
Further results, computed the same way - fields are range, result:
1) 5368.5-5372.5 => 20.7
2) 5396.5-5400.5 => 22.4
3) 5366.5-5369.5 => 23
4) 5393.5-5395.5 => 22.6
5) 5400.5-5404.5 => 23.2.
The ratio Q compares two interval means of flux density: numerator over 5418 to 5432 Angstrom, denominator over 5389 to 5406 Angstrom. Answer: 1.1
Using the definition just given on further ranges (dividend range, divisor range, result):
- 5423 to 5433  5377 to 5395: 0.96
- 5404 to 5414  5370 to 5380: 0.91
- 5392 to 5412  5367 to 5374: 1.03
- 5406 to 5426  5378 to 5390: 0.94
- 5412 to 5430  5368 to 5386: 1.07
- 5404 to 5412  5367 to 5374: 0.98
